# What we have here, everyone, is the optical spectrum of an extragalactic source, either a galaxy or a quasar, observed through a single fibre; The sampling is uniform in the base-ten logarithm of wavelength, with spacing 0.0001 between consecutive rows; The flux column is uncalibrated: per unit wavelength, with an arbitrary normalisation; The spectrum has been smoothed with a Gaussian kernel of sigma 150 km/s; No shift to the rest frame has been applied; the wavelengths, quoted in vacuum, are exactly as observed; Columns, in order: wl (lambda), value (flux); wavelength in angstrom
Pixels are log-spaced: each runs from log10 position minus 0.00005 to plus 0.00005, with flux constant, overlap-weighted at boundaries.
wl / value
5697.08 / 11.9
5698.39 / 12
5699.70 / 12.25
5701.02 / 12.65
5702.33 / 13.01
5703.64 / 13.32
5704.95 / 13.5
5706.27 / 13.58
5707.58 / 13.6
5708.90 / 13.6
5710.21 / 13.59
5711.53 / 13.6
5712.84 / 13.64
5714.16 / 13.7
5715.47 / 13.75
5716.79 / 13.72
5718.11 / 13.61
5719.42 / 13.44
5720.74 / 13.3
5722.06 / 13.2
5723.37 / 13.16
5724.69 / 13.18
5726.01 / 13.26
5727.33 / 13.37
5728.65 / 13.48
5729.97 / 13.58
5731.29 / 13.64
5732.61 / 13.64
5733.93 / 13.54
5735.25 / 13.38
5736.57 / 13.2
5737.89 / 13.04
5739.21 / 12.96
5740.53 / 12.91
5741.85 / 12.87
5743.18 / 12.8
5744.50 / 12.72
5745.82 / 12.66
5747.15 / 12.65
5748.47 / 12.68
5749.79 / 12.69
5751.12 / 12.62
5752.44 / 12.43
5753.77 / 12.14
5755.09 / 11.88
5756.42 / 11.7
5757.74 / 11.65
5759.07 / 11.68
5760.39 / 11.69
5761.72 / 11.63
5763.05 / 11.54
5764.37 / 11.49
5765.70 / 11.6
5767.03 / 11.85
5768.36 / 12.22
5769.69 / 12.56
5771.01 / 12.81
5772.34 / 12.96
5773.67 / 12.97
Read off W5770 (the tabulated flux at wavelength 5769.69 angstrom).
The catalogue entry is 12.56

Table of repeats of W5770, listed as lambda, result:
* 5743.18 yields 12.8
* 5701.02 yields 12.65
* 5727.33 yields 13.37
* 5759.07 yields 11.68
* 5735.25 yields 13.38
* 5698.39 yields 12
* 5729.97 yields 13.58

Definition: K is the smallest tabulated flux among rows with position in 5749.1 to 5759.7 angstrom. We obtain 11.65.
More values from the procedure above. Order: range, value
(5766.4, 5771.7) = 11.85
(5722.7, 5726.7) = 13.16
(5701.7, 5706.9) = 13.01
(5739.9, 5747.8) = 12.65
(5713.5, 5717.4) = 13.7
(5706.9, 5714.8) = 13.59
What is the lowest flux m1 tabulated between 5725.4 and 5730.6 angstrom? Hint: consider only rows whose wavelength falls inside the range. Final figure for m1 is 13.26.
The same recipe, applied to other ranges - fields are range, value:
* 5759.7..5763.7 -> 11.54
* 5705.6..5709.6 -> 13.58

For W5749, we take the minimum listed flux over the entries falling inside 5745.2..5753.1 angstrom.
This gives 12.43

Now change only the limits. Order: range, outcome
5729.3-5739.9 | 12.96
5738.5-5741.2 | 12.91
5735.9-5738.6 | 13.04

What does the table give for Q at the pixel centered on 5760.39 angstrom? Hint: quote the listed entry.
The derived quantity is 11.69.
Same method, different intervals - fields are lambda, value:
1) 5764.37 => 11.49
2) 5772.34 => 12.96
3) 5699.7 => 12.25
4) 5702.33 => 13.01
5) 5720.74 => 13.3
